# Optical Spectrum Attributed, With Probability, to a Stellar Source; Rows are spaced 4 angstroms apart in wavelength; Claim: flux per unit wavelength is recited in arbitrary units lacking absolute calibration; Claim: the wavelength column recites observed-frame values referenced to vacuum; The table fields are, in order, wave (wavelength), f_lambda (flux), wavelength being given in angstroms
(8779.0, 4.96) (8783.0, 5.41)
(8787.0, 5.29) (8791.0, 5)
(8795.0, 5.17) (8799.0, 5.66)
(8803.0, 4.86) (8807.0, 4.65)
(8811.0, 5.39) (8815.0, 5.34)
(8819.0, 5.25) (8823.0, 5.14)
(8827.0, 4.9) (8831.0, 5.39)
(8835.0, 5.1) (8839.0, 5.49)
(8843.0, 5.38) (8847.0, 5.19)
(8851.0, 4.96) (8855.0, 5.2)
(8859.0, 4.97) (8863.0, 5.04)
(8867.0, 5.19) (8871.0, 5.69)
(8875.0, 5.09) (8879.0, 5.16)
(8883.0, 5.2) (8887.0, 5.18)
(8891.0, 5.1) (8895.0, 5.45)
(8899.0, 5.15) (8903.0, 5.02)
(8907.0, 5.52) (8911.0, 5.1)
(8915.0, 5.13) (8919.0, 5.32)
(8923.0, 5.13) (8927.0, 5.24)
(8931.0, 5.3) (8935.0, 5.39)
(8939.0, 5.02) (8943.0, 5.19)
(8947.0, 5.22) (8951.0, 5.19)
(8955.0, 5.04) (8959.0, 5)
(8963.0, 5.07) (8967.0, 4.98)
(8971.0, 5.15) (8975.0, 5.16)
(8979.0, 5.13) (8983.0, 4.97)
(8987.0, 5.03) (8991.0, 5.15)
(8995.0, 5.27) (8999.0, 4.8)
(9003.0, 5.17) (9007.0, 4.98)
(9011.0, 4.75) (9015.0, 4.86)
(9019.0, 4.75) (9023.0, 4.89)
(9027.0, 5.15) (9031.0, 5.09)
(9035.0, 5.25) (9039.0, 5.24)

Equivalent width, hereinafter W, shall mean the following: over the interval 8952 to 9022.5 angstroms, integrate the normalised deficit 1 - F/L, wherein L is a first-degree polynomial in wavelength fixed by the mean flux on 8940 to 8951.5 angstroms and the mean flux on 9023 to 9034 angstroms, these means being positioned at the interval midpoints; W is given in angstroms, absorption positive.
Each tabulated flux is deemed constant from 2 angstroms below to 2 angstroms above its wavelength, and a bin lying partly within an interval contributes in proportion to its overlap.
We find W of 1.7 angstroms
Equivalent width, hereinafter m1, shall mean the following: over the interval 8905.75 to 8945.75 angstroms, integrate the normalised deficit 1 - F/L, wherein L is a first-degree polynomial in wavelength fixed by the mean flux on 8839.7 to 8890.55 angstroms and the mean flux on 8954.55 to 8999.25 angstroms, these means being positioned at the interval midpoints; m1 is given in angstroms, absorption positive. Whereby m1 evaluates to -0.8 angstroms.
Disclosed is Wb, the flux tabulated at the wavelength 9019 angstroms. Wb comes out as 4.75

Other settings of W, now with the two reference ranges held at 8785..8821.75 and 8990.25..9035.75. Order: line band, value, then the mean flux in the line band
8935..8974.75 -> -0.5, 5.11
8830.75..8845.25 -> -0.5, 5.33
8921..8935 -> -0.5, 5.25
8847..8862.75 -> 0.2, 5.06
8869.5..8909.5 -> -1.1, 5.25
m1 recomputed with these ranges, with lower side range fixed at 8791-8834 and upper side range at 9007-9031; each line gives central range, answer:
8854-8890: -0.7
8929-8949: -0.9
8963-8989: -0.6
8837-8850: -0.5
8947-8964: -0.4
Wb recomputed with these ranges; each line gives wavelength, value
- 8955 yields 5.04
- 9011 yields 4.75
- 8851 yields 4.96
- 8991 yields 5.15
